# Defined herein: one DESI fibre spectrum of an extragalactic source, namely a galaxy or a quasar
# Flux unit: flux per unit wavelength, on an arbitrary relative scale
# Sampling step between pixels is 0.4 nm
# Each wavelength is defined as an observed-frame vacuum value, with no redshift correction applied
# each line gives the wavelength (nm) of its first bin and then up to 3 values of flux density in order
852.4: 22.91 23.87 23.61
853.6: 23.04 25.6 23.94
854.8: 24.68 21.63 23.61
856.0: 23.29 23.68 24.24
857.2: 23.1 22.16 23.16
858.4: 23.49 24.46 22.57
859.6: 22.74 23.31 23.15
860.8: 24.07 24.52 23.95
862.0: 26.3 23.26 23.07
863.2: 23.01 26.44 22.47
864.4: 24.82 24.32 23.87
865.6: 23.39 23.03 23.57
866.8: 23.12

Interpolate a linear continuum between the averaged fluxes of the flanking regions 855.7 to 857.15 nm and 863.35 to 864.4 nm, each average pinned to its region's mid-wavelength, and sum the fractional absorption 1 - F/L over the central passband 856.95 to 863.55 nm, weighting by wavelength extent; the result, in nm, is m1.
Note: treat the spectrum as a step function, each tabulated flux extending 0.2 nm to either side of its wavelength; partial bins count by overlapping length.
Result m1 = 0.13 nm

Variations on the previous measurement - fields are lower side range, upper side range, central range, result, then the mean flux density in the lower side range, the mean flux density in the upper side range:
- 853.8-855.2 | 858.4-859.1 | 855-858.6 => 0.140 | 24.3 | 23.9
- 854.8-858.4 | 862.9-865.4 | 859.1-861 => 0.034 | 23.2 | 24.1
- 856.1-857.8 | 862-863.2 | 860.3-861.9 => -0.038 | 23.3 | 23.7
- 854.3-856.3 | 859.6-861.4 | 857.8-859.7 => 0.021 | 23.4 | 23.6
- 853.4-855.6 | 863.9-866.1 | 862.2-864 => -0.003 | 23.8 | 23.7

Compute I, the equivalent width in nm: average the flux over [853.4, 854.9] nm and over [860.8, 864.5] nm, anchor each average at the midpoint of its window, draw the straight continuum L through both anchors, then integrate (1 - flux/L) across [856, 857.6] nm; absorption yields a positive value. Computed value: 0.05 nm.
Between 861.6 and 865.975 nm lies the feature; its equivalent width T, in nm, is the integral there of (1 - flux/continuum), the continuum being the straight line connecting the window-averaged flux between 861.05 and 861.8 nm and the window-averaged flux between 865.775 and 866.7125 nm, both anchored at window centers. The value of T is -0.05 nm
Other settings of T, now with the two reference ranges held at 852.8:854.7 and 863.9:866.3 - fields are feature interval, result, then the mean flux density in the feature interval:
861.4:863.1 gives -0.021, 24.1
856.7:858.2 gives 0.053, 23.1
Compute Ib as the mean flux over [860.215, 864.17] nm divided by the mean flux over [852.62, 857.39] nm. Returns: 1.0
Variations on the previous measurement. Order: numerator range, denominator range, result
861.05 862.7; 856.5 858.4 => 1.05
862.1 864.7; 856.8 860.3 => 1.03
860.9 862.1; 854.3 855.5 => 1.06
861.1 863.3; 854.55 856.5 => 1.03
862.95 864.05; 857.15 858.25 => 1.06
